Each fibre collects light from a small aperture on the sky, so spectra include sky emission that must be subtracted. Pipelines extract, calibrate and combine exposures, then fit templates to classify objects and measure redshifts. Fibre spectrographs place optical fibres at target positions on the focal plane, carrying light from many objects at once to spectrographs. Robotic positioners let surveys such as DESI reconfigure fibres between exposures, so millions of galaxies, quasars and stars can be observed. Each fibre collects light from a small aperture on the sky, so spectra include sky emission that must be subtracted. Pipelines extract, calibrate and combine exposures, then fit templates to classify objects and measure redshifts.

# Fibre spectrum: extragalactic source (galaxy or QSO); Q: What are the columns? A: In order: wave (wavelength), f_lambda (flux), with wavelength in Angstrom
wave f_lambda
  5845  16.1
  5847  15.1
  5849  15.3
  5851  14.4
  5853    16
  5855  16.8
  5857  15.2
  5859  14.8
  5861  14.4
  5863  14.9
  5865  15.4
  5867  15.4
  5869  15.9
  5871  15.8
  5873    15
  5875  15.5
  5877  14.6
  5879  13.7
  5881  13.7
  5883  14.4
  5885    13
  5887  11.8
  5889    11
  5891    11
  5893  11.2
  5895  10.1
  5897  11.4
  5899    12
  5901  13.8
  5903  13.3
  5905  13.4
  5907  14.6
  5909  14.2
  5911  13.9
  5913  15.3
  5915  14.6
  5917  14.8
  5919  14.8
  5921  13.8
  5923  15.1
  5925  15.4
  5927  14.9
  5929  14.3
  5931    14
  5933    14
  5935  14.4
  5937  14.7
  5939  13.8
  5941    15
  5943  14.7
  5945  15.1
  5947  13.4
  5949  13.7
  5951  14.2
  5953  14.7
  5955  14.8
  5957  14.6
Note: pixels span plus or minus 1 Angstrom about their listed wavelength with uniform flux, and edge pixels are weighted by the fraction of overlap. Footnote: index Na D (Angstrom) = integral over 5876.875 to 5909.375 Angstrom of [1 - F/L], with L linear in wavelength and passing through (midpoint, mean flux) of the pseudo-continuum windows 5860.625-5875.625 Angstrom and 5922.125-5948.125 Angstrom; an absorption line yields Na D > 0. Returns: 5.0 Angstrom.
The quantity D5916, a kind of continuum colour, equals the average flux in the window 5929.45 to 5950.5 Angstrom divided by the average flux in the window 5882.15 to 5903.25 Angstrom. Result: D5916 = 1.19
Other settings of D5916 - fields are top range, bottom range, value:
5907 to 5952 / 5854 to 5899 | 1.05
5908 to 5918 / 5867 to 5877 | 0.94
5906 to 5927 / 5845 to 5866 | 0.96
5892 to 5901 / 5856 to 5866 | 0.77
